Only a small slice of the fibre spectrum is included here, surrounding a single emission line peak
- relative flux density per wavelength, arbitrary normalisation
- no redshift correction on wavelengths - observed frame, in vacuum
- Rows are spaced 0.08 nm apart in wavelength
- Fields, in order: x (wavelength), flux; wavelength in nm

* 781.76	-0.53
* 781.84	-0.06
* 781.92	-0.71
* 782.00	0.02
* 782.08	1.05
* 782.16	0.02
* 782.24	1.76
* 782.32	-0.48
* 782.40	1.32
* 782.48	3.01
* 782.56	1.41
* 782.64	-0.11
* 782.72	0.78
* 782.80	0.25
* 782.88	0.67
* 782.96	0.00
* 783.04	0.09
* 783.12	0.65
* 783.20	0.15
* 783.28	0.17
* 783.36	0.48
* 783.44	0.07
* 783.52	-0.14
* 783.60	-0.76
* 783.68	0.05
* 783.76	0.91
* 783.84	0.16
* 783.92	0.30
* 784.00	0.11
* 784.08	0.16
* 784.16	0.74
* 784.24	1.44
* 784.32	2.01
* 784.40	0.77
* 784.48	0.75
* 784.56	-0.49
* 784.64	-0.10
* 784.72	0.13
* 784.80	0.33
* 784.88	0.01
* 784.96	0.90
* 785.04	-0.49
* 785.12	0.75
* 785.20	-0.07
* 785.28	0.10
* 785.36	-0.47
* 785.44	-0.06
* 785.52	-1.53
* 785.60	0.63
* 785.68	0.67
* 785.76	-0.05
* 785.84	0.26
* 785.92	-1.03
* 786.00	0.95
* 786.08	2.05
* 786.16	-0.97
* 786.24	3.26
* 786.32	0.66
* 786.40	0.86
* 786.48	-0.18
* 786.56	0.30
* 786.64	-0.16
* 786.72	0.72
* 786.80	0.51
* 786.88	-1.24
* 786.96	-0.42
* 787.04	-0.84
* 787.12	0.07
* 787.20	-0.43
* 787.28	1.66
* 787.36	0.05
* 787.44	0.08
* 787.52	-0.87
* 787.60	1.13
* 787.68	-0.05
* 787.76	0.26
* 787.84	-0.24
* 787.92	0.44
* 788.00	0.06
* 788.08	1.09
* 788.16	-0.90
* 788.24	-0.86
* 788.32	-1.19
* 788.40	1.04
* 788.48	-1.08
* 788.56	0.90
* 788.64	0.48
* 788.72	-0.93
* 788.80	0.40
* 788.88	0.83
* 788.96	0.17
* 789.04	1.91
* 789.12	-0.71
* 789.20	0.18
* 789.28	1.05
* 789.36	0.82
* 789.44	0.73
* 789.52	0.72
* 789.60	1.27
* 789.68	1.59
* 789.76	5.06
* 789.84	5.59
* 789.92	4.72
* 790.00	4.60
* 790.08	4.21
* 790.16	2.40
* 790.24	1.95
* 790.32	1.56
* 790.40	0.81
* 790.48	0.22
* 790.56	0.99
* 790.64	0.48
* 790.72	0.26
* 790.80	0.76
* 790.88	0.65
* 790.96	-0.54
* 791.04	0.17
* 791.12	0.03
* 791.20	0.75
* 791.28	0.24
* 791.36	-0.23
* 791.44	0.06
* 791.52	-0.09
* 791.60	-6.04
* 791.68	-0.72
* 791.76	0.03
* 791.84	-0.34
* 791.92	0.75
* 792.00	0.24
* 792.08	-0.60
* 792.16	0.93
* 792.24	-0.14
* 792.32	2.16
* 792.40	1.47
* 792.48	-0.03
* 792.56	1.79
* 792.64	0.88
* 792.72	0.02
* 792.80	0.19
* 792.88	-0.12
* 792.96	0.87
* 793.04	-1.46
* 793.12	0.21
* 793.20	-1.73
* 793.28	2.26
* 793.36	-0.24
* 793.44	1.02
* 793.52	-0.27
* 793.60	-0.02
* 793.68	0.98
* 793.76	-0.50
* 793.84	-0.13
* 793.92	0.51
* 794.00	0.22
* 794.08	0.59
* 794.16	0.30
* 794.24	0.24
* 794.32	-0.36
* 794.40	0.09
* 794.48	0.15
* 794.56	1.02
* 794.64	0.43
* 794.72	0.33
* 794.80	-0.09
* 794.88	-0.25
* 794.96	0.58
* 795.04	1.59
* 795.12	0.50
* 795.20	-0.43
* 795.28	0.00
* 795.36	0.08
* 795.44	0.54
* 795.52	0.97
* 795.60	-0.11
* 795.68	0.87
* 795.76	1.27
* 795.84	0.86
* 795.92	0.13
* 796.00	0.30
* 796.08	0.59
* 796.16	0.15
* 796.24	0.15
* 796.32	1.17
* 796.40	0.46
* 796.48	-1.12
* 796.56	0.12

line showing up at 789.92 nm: [O III]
